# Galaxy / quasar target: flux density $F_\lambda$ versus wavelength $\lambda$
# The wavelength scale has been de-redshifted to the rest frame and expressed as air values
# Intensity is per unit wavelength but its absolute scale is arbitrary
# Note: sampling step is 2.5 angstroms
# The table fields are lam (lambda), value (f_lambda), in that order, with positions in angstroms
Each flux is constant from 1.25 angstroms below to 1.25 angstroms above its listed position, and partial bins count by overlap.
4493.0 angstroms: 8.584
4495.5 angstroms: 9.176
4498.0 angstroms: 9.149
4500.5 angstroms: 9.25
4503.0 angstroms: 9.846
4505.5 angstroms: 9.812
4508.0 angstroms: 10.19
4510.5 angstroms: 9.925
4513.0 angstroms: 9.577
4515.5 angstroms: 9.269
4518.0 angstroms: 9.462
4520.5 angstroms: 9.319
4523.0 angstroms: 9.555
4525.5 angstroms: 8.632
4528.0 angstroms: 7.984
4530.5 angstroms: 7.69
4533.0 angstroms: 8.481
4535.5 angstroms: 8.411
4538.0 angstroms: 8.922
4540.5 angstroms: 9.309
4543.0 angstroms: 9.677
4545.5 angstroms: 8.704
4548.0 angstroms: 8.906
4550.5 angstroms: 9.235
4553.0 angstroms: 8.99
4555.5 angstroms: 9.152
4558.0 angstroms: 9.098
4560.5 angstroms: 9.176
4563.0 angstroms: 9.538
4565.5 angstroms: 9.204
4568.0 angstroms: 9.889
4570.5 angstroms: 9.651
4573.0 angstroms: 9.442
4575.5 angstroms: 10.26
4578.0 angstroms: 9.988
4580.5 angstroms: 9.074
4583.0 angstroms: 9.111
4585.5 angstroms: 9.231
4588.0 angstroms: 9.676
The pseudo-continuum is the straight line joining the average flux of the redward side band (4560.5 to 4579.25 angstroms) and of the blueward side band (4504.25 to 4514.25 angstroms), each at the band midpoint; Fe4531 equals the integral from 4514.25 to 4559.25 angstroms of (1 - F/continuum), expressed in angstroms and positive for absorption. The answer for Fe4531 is 3.91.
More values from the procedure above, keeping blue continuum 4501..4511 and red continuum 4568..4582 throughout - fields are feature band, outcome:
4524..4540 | 2.3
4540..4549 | 0.6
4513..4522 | 0.4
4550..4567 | 0.9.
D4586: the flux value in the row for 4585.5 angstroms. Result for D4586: 9.231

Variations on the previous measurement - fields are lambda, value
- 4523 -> 9.555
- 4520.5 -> 9.319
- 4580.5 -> 9.074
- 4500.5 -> 9.25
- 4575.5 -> 10.26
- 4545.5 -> 8.704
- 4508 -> 10.19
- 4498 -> 9.149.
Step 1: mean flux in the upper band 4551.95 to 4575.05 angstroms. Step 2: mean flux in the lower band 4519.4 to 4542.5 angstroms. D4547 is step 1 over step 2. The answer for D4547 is 1.08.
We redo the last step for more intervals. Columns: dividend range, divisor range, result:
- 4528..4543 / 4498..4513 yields 0.88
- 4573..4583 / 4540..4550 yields 1.06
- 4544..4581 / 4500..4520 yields 0.97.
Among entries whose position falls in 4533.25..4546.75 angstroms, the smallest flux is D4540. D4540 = 8.411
